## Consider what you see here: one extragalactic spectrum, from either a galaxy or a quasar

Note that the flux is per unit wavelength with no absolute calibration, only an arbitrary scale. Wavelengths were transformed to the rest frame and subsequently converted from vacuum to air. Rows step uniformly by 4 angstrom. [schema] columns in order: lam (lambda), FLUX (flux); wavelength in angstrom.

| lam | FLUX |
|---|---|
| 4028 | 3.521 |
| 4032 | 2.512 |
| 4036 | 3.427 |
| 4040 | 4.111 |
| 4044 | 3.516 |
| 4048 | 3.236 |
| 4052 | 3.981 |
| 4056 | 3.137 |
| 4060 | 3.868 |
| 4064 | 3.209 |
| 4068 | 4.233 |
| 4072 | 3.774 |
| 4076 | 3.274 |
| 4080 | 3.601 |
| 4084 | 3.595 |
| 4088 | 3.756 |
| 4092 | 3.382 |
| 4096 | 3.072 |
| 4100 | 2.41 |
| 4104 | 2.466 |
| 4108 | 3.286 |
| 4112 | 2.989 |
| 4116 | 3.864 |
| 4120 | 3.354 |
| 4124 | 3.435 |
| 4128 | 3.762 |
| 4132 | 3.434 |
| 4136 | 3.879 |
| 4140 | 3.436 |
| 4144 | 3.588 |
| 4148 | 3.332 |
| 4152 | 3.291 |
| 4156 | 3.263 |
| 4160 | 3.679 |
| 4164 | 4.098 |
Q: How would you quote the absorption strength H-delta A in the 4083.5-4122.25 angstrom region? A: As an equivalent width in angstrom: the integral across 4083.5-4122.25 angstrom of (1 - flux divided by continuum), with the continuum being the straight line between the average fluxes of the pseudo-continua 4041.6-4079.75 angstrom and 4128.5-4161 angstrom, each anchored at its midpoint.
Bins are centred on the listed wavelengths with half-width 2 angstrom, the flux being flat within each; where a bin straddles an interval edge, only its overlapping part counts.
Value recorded 3.7 angstrom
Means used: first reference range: 3.59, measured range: 3.2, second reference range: 3.49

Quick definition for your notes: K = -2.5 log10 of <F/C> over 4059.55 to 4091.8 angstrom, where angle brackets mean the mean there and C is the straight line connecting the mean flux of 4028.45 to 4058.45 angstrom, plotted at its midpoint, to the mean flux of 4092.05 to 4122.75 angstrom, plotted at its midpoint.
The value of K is -0.12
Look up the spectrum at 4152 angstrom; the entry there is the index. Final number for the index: 3.291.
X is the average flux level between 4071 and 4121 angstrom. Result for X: 3.28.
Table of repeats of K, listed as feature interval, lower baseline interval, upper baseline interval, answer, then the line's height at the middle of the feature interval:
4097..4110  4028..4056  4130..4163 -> 0.26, 3.48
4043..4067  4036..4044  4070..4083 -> 0.05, 3.69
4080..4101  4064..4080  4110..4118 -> 0.08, 3.56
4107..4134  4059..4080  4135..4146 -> 0.05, 3.62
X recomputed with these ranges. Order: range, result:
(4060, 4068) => 3.63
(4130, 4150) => 3.53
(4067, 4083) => 3.68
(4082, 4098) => 3.45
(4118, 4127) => 3.44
